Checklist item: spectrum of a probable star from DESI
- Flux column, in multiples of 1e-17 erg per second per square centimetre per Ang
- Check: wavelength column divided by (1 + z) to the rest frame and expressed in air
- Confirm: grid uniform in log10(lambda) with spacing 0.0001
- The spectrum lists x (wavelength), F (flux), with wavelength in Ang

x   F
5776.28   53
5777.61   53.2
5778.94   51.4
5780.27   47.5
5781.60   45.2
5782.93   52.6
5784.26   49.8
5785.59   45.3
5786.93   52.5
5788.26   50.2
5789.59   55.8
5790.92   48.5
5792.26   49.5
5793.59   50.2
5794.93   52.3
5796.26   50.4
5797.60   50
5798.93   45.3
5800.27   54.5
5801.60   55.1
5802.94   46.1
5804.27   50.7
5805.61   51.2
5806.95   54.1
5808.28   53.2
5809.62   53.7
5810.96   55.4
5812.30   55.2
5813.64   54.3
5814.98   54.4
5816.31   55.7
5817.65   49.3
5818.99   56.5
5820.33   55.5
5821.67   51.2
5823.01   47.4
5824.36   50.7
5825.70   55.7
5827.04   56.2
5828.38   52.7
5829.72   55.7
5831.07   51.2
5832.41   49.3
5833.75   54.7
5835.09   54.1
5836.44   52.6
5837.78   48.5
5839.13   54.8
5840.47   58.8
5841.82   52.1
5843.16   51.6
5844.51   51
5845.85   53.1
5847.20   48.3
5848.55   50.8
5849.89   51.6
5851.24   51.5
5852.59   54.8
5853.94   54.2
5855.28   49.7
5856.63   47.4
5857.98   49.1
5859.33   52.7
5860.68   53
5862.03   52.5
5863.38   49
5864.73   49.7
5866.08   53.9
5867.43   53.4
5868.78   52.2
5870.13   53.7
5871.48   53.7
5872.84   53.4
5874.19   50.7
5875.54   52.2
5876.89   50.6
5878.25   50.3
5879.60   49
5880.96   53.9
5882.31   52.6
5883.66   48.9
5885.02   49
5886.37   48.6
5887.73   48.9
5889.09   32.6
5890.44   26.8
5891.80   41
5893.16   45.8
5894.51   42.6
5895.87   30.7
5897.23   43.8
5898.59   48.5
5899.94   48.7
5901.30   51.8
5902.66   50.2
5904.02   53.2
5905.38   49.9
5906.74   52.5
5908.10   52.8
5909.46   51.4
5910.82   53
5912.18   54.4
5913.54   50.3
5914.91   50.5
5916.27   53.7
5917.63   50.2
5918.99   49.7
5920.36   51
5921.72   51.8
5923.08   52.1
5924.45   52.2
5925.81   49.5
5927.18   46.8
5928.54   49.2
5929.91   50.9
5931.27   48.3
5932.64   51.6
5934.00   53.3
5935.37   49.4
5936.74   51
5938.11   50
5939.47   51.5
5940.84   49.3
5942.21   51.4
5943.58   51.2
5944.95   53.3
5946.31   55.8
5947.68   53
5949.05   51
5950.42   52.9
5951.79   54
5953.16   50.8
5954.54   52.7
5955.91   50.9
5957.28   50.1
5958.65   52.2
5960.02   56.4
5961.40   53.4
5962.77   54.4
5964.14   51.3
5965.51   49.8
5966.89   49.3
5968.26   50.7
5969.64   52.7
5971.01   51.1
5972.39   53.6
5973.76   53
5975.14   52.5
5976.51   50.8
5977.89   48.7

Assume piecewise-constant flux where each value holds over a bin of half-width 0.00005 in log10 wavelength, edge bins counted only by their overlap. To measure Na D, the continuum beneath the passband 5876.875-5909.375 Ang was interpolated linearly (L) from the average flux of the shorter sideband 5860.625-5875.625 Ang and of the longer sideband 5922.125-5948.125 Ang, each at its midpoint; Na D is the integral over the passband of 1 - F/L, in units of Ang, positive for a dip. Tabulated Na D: 3.1 Ang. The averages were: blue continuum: 52.3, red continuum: 51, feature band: 46.8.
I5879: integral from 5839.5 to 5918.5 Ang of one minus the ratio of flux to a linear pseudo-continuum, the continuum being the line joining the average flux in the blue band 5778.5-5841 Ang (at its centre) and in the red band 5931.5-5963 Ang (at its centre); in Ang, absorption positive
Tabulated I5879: 3.3 Ang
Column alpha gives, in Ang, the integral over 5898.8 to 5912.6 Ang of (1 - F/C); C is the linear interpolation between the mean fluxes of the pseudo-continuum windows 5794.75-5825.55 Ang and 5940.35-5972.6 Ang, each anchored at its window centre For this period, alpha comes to 0.1 Ang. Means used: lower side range 52.3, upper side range 52.1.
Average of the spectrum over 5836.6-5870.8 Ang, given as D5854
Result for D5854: 51.9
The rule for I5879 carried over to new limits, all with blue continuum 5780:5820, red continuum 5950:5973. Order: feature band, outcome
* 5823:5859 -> -0.4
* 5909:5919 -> 0.0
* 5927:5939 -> 0.4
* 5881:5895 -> 2.1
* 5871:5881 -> 0.1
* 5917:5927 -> 0.2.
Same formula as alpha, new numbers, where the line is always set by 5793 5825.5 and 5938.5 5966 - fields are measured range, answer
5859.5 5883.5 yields 0.1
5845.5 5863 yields 0.3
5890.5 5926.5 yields 2.3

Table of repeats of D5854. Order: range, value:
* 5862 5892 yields 49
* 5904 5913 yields 52.4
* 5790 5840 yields 52.4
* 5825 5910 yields 50.2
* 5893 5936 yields 49.7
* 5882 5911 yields 46.3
